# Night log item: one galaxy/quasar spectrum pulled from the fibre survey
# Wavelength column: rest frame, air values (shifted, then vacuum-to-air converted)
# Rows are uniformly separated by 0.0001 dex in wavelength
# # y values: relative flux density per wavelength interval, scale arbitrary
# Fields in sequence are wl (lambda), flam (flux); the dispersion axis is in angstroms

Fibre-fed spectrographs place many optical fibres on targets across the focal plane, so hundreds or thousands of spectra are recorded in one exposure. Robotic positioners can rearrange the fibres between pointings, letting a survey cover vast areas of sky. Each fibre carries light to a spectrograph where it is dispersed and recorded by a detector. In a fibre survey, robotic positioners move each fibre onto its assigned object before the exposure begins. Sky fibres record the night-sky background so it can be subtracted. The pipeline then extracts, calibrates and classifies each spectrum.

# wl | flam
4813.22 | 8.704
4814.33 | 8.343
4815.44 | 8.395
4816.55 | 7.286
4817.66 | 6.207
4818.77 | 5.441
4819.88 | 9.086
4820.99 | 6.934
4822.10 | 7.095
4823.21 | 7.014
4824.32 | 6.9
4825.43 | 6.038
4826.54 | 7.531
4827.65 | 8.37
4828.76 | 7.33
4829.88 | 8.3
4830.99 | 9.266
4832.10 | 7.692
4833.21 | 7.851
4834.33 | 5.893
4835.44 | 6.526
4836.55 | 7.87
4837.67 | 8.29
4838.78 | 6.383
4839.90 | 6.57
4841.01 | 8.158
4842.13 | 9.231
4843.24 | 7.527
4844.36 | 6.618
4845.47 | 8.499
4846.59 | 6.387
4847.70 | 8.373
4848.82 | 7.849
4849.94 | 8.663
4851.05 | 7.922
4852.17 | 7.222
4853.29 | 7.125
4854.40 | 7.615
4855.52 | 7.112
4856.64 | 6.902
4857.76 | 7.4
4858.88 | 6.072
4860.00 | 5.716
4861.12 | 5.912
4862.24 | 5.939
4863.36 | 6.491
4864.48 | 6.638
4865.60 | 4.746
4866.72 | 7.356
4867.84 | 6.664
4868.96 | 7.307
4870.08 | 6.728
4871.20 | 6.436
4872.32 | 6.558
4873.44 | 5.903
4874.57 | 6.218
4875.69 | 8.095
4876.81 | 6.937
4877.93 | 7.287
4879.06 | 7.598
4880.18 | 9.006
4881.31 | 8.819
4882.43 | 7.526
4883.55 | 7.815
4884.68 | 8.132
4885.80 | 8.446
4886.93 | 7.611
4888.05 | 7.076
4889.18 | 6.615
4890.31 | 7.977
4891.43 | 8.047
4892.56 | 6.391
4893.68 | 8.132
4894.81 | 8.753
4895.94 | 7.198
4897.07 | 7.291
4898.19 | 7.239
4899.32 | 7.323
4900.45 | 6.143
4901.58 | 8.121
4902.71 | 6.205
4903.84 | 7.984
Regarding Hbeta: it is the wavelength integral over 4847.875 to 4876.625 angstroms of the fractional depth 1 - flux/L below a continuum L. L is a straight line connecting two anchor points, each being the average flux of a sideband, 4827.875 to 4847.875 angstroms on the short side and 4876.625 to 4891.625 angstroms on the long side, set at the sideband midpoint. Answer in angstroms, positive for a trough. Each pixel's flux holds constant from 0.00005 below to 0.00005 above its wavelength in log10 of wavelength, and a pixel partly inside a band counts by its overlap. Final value 3.2 angstroms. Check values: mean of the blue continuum 7.6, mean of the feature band 6.84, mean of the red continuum 7.79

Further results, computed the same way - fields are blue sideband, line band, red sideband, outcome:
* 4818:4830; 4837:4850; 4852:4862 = -1.4 angstroms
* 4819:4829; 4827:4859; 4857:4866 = -4.1 angstroms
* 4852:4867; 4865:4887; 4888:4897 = -0.6 angstroms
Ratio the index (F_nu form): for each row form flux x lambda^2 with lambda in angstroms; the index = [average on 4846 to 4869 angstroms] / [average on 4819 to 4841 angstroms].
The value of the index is 0.94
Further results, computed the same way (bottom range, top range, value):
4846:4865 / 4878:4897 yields 1.12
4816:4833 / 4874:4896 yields 1.07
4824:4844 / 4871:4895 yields 1.02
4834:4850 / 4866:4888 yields 1.00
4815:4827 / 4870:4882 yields 1.05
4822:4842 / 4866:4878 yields 0.93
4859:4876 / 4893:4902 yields 1.18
